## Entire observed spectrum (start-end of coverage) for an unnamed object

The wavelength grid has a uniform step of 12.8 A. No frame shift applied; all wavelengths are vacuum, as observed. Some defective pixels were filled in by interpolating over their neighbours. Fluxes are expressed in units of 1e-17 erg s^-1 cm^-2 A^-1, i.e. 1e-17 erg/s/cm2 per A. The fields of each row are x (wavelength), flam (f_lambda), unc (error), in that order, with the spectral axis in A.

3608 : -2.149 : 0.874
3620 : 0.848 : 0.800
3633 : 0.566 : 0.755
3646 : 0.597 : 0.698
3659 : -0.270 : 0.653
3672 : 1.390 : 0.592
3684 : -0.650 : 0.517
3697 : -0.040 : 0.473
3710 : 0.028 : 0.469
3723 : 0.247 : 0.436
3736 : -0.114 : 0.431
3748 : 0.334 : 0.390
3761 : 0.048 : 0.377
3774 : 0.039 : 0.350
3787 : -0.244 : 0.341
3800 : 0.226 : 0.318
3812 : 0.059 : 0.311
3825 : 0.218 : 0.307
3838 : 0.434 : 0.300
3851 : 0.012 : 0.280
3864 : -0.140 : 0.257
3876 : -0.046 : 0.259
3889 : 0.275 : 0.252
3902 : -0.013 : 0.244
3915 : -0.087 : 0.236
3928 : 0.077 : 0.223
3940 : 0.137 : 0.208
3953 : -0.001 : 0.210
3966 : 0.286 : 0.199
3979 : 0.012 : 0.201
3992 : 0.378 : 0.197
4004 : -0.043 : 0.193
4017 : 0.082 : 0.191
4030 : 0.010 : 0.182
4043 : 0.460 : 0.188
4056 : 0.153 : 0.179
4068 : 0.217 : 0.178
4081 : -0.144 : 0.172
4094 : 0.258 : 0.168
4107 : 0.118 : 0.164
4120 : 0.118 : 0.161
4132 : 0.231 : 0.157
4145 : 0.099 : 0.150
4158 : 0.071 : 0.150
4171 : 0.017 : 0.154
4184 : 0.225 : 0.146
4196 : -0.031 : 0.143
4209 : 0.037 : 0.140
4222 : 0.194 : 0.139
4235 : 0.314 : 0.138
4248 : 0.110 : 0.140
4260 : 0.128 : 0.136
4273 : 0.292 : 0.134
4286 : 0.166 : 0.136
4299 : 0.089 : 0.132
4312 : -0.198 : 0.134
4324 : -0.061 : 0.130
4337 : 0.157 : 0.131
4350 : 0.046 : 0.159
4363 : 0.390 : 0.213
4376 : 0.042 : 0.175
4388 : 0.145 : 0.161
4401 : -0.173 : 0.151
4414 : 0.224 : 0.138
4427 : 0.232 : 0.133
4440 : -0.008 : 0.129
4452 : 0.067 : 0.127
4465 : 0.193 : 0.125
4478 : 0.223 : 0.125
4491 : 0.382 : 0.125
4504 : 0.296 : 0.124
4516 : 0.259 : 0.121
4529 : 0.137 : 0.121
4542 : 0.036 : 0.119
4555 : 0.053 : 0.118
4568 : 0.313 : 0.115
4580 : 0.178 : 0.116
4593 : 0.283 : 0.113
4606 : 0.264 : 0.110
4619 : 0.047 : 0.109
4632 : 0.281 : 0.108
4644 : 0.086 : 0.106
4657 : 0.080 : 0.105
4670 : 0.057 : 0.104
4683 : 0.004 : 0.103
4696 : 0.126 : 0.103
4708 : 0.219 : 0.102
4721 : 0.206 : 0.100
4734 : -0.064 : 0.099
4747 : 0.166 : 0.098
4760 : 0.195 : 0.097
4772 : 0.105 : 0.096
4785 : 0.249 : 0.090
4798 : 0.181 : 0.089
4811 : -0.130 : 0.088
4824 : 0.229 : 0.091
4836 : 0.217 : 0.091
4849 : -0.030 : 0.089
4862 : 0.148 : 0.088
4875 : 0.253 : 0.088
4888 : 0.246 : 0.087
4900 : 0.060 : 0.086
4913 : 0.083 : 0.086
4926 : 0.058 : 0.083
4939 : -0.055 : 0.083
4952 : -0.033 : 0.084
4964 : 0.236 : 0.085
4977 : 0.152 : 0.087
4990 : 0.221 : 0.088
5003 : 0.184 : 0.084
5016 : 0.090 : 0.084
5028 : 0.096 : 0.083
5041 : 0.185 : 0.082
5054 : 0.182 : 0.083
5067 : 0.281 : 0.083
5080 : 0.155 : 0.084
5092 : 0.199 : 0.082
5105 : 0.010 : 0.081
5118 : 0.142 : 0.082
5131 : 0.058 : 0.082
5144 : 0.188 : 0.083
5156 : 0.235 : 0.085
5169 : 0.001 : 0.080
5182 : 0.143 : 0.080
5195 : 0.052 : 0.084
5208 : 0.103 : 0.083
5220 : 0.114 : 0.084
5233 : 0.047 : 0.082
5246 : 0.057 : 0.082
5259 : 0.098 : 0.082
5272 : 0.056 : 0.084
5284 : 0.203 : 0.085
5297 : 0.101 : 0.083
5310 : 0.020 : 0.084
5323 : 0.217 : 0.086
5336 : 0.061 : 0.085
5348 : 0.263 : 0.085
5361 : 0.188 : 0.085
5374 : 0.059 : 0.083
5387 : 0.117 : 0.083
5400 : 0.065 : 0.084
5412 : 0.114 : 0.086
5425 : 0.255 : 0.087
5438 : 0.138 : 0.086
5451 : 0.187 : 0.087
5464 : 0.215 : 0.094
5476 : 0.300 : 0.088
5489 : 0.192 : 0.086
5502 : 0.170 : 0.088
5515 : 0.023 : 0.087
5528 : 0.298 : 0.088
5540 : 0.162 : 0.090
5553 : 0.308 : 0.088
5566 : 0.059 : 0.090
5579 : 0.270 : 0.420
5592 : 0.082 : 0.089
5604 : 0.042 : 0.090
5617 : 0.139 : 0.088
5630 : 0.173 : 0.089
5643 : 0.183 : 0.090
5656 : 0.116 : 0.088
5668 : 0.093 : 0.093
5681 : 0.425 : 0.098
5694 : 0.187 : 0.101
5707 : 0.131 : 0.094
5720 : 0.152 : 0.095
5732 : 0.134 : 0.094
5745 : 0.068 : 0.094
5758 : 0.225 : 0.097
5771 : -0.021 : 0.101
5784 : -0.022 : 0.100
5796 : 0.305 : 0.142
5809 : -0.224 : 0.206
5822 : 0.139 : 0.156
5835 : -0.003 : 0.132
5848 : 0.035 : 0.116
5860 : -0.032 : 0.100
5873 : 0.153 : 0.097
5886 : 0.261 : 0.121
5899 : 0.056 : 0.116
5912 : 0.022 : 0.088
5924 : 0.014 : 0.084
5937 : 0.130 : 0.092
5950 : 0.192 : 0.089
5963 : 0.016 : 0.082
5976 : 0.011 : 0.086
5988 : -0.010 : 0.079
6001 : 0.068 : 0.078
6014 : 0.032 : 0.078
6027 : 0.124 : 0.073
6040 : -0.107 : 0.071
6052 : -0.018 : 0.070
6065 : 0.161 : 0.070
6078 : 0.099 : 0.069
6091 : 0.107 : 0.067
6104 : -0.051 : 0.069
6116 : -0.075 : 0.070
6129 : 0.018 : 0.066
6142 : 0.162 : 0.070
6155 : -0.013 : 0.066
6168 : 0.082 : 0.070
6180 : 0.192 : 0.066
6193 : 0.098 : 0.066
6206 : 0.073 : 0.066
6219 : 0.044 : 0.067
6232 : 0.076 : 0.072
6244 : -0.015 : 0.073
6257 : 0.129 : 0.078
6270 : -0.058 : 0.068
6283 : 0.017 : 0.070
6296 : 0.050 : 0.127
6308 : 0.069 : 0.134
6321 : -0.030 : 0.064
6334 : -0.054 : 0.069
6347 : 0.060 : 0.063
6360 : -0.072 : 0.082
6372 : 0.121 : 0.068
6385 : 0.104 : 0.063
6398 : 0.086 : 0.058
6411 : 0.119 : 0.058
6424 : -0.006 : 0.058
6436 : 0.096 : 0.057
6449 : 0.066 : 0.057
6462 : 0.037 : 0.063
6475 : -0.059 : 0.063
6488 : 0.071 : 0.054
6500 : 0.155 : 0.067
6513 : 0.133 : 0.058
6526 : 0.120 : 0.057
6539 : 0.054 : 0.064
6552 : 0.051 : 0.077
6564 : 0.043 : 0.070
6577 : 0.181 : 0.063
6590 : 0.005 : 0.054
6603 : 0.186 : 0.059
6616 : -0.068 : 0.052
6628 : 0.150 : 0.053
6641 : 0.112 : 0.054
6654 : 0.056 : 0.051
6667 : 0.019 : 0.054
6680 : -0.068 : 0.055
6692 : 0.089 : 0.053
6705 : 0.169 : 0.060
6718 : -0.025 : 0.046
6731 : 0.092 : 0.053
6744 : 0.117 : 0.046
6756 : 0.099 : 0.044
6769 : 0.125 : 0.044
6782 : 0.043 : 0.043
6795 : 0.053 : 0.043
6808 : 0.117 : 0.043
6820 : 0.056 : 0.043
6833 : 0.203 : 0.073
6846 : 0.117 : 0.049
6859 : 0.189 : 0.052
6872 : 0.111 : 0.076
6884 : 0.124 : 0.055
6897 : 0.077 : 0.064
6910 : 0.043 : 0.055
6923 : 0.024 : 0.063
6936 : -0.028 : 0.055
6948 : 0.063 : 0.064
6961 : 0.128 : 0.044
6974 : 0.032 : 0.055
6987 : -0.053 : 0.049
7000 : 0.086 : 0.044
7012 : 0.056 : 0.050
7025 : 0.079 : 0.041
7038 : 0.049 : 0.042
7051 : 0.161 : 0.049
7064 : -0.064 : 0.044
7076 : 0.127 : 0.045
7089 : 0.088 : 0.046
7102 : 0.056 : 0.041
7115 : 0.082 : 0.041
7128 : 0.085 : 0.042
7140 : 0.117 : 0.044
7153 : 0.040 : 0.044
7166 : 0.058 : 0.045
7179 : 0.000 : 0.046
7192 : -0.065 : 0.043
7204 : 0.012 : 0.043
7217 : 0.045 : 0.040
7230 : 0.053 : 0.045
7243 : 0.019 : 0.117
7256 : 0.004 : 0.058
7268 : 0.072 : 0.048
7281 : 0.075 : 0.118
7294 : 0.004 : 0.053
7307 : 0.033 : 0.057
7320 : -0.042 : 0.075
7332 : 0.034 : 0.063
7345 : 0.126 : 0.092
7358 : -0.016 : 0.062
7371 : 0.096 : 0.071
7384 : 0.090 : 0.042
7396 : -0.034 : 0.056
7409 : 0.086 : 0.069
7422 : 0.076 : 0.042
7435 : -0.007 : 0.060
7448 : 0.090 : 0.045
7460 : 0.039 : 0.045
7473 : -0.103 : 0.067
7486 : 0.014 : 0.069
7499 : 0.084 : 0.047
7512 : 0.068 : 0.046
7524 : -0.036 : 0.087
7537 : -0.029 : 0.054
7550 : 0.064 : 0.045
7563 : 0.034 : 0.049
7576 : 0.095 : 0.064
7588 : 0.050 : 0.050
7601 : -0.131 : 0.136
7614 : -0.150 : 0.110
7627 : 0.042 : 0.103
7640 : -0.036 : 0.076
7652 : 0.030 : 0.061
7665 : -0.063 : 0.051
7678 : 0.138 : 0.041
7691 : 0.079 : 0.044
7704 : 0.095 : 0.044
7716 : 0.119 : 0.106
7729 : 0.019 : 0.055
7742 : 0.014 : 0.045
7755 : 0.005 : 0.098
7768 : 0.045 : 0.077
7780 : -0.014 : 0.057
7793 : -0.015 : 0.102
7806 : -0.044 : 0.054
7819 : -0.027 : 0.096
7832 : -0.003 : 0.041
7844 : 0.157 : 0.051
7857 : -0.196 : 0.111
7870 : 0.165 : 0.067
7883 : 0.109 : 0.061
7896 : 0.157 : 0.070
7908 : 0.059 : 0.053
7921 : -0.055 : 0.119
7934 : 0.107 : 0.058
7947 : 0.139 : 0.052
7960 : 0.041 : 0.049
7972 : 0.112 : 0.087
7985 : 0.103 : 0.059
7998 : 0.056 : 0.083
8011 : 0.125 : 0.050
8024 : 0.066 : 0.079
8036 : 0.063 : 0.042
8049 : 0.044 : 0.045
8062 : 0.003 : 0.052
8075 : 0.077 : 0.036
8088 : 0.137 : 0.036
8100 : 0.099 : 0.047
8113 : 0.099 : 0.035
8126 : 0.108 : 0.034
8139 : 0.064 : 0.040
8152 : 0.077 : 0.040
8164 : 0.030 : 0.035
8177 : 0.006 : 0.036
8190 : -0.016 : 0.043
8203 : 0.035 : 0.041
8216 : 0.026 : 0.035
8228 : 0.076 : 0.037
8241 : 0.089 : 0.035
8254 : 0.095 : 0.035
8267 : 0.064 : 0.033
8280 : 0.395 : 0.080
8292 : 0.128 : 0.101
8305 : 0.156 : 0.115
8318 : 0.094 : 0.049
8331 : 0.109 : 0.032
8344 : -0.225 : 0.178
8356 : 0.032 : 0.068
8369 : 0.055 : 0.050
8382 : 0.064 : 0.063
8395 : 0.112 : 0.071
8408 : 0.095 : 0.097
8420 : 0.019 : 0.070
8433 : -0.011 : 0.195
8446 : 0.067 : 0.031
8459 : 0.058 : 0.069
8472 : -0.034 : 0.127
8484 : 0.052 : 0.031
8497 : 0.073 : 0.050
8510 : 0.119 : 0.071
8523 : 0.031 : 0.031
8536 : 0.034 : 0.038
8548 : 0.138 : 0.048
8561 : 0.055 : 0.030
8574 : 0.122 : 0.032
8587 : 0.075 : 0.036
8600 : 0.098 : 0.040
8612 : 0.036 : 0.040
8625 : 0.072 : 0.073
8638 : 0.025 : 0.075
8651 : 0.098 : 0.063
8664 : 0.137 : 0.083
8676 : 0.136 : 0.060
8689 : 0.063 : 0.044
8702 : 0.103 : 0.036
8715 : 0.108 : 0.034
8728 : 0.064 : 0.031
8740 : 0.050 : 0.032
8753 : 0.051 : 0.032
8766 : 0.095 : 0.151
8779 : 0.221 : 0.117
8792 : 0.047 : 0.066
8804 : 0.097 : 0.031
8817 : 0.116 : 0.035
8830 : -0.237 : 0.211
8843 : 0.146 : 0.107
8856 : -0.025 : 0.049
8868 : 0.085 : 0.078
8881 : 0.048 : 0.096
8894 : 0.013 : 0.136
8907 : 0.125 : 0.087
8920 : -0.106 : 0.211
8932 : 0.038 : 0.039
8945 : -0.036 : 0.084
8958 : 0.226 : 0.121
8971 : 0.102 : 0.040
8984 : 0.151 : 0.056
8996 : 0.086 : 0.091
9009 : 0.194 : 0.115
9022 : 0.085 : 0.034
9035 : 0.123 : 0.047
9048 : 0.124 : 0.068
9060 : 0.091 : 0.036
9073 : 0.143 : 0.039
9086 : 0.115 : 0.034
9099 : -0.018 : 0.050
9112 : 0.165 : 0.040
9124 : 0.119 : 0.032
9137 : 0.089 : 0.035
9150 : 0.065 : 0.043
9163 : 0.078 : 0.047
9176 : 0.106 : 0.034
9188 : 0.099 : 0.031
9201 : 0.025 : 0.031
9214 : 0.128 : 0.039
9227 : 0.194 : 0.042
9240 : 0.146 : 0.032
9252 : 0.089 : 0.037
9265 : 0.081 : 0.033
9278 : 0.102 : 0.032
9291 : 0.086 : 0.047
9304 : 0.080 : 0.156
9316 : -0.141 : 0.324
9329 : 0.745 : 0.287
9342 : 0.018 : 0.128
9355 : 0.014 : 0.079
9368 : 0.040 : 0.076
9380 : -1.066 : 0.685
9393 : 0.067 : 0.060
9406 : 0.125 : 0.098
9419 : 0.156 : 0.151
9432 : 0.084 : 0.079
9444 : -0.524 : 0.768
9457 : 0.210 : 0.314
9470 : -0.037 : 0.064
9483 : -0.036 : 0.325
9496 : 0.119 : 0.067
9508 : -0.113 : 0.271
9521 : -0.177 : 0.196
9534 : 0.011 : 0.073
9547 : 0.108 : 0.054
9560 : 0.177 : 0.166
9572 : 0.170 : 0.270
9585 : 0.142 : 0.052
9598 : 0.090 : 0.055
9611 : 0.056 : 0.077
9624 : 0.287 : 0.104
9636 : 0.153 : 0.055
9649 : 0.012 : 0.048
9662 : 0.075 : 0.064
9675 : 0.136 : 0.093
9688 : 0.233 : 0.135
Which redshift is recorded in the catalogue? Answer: 1.22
